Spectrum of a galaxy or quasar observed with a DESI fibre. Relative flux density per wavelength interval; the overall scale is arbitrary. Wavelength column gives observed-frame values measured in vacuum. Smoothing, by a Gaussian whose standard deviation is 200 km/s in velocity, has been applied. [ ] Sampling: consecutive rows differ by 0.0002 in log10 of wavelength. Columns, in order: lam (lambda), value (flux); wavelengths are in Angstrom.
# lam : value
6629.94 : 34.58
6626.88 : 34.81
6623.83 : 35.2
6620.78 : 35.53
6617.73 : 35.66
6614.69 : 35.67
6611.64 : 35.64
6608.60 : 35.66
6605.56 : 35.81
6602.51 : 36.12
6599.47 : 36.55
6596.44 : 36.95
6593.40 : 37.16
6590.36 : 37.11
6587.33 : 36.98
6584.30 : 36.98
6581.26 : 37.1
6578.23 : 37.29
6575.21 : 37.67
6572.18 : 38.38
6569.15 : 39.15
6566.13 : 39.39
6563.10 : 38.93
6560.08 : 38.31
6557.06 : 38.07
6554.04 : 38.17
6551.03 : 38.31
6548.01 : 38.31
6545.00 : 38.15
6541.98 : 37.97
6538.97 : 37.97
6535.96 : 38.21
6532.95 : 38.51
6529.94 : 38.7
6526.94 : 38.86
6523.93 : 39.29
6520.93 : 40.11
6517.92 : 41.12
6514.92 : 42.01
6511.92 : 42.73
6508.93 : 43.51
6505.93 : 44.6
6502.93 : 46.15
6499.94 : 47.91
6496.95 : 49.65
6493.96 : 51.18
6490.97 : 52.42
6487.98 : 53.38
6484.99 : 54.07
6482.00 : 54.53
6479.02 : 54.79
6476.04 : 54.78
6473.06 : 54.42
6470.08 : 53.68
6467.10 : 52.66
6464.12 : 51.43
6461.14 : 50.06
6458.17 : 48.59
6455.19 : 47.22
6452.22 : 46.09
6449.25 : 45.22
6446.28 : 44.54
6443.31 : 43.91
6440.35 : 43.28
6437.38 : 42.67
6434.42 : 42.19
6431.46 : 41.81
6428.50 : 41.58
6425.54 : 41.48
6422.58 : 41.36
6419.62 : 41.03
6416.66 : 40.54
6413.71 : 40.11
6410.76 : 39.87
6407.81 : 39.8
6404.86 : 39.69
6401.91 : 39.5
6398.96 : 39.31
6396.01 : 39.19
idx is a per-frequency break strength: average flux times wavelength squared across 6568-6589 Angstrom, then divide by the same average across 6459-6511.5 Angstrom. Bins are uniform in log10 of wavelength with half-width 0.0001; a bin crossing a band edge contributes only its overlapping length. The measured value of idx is 0.8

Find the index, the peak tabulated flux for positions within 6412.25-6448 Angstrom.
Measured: 44.54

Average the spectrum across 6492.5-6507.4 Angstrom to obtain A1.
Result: 47.9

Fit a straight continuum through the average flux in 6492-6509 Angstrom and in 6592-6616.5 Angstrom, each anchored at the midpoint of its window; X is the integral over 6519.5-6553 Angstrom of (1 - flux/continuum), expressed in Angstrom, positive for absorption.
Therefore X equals 3.9 Angstrom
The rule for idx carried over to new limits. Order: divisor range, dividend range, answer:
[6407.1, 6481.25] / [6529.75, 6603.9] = 0.86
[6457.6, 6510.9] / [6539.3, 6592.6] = 0.76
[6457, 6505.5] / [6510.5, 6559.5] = 0.77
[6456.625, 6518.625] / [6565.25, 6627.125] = 0.76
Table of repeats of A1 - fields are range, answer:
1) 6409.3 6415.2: 40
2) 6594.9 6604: 36.6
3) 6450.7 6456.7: 46.6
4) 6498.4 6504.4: 47.1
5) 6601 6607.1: 35.9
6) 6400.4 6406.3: 39.6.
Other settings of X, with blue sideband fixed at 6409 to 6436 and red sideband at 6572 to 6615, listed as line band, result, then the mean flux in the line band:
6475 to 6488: -4.9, 54.4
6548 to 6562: -0.2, 38.3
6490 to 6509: -4.4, 48.1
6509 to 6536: -1.2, 40.2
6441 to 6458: -2.2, 45.5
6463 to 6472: -2.9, 52.7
